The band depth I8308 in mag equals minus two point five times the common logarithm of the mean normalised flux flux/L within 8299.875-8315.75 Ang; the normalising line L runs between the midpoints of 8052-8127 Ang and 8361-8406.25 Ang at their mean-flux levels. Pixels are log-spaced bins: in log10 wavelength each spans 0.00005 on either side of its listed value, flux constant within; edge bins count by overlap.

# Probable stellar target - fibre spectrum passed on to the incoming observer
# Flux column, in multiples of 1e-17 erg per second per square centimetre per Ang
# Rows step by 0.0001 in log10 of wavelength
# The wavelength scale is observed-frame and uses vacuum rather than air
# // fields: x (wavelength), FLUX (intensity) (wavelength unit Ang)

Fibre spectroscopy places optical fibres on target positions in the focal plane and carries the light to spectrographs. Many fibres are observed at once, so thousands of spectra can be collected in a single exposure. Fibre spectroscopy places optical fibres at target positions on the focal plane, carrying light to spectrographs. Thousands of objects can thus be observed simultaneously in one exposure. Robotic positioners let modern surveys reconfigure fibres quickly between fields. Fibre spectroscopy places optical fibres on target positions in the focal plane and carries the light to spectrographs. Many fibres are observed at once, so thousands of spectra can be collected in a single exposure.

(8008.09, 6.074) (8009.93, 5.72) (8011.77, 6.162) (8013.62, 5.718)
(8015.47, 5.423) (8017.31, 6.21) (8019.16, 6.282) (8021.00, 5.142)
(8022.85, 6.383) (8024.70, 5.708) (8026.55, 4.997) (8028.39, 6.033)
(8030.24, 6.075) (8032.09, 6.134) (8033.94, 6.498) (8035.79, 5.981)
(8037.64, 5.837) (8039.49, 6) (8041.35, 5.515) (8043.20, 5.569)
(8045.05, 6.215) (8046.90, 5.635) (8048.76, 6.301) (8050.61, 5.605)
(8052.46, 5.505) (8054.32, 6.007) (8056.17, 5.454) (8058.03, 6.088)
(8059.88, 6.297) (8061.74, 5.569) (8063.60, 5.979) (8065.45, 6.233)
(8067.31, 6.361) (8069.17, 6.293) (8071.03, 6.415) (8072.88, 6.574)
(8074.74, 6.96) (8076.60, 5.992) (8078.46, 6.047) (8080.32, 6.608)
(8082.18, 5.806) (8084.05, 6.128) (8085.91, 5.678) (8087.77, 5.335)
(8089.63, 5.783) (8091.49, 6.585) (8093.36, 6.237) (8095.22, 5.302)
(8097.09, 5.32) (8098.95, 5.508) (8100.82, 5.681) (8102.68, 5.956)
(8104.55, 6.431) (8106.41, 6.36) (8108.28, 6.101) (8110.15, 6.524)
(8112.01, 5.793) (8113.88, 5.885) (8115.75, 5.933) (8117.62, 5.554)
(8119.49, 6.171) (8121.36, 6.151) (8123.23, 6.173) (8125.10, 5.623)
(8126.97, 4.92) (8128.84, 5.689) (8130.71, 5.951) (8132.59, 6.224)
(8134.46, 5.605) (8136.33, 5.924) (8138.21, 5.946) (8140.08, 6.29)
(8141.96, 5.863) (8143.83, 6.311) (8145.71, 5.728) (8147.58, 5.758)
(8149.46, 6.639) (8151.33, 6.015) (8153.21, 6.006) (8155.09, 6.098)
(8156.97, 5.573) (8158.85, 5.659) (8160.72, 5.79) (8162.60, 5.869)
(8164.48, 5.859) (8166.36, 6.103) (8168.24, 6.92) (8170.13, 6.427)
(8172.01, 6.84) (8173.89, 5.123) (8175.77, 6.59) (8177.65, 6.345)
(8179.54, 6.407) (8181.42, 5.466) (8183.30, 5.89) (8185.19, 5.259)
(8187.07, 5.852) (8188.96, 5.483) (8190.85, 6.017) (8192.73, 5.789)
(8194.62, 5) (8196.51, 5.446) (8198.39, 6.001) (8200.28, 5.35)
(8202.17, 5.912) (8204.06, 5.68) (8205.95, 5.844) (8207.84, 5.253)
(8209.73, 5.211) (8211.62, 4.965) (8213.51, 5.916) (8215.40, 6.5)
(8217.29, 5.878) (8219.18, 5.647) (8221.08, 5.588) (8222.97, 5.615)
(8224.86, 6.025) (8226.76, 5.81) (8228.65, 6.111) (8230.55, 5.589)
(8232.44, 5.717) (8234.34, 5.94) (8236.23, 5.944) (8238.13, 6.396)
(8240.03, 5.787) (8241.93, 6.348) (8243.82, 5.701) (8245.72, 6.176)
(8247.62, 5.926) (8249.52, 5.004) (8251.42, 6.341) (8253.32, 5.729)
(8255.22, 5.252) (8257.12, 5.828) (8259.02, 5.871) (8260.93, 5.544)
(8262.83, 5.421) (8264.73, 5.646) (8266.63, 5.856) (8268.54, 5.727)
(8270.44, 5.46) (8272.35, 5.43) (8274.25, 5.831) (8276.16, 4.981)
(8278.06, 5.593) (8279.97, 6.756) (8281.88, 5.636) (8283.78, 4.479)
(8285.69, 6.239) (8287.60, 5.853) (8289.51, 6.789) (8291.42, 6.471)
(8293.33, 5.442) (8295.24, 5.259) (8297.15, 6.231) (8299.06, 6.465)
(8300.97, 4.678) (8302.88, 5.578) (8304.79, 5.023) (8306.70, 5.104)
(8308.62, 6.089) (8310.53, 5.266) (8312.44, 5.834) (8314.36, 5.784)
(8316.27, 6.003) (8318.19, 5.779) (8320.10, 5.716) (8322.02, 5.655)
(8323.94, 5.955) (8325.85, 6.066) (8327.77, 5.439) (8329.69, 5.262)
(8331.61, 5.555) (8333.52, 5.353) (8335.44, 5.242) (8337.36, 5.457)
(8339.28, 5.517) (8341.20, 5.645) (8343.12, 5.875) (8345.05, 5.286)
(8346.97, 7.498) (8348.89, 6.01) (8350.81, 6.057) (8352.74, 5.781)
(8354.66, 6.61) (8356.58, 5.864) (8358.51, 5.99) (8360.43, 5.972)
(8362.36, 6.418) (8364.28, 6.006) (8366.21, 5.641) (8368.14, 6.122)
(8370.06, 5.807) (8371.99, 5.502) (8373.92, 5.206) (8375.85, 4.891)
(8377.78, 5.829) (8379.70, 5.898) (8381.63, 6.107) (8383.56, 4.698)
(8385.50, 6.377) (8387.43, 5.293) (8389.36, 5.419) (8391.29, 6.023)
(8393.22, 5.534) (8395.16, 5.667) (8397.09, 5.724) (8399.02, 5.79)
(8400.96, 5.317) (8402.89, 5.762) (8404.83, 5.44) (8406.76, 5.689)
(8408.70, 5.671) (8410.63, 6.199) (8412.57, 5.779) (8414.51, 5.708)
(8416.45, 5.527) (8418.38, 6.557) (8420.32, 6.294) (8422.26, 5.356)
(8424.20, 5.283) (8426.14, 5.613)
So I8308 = 0.060 mag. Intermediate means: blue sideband 6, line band 5.45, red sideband 5.68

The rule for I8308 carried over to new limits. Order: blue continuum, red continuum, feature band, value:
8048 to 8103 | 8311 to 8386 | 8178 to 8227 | 0.04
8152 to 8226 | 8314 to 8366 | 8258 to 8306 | 0.03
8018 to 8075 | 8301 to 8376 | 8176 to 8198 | 0.02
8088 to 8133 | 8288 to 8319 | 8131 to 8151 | -0.03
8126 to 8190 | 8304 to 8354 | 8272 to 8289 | 0.02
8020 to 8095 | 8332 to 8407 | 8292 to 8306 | 0.05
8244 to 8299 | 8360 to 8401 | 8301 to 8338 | 0.03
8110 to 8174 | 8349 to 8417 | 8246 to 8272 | 0.04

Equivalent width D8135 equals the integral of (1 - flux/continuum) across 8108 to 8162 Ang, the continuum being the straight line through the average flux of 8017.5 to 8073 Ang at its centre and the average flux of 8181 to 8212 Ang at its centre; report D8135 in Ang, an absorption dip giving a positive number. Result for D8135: -1.9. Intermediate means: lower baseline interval 5.95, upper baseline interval 5.57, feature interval 5.93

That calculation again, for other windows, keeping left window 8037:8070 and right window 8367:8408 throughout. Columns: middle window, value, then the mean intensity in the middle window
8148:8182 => -1.6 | 6.1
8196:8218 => 0.4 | 5.67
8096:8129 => -0.1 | 5.88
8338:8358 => -1.2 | 6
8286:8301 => -0.7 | 5.99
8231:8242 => -0.4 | 5.98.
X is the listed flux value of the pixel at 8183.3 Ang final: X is 5.89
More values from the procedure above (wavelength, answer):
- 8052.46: 5.505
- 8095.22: 5.302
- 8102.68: 5.956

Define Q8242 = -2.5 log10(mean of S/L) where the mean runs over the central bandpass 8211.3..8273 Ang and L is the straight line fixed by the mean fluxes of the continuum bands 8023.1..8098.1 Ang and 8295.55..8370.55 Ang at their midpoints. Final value 0.01 mag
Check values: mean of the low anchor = 5.97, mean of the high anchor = 5.78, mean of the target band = 5.79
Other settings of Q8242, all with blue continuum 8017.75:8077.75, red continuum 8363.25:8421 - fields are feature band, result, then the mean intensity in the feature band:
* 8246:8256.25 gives 0.03 mag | 5.69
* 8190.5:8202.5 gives 0.05 mag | 5.61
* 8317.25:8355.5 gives -0.01 mag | 5.79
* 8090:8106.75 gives 0.01 mag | 5.91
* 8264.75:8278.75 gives 0.05 mag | 5.56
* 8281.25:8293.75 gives -0.01 mag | 5.87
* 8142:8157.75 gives -0.02 mag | 6.01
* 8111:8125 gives 0.00 mag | 5.94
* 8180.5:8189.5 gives 0.05 mag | 5.59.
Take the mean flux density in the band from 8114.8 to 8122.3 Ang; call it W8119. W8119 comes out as 5.95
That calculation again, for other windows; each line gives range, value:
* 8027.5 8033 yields 6.08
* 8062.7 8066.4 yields 6.12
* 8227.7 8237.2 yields 5.86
